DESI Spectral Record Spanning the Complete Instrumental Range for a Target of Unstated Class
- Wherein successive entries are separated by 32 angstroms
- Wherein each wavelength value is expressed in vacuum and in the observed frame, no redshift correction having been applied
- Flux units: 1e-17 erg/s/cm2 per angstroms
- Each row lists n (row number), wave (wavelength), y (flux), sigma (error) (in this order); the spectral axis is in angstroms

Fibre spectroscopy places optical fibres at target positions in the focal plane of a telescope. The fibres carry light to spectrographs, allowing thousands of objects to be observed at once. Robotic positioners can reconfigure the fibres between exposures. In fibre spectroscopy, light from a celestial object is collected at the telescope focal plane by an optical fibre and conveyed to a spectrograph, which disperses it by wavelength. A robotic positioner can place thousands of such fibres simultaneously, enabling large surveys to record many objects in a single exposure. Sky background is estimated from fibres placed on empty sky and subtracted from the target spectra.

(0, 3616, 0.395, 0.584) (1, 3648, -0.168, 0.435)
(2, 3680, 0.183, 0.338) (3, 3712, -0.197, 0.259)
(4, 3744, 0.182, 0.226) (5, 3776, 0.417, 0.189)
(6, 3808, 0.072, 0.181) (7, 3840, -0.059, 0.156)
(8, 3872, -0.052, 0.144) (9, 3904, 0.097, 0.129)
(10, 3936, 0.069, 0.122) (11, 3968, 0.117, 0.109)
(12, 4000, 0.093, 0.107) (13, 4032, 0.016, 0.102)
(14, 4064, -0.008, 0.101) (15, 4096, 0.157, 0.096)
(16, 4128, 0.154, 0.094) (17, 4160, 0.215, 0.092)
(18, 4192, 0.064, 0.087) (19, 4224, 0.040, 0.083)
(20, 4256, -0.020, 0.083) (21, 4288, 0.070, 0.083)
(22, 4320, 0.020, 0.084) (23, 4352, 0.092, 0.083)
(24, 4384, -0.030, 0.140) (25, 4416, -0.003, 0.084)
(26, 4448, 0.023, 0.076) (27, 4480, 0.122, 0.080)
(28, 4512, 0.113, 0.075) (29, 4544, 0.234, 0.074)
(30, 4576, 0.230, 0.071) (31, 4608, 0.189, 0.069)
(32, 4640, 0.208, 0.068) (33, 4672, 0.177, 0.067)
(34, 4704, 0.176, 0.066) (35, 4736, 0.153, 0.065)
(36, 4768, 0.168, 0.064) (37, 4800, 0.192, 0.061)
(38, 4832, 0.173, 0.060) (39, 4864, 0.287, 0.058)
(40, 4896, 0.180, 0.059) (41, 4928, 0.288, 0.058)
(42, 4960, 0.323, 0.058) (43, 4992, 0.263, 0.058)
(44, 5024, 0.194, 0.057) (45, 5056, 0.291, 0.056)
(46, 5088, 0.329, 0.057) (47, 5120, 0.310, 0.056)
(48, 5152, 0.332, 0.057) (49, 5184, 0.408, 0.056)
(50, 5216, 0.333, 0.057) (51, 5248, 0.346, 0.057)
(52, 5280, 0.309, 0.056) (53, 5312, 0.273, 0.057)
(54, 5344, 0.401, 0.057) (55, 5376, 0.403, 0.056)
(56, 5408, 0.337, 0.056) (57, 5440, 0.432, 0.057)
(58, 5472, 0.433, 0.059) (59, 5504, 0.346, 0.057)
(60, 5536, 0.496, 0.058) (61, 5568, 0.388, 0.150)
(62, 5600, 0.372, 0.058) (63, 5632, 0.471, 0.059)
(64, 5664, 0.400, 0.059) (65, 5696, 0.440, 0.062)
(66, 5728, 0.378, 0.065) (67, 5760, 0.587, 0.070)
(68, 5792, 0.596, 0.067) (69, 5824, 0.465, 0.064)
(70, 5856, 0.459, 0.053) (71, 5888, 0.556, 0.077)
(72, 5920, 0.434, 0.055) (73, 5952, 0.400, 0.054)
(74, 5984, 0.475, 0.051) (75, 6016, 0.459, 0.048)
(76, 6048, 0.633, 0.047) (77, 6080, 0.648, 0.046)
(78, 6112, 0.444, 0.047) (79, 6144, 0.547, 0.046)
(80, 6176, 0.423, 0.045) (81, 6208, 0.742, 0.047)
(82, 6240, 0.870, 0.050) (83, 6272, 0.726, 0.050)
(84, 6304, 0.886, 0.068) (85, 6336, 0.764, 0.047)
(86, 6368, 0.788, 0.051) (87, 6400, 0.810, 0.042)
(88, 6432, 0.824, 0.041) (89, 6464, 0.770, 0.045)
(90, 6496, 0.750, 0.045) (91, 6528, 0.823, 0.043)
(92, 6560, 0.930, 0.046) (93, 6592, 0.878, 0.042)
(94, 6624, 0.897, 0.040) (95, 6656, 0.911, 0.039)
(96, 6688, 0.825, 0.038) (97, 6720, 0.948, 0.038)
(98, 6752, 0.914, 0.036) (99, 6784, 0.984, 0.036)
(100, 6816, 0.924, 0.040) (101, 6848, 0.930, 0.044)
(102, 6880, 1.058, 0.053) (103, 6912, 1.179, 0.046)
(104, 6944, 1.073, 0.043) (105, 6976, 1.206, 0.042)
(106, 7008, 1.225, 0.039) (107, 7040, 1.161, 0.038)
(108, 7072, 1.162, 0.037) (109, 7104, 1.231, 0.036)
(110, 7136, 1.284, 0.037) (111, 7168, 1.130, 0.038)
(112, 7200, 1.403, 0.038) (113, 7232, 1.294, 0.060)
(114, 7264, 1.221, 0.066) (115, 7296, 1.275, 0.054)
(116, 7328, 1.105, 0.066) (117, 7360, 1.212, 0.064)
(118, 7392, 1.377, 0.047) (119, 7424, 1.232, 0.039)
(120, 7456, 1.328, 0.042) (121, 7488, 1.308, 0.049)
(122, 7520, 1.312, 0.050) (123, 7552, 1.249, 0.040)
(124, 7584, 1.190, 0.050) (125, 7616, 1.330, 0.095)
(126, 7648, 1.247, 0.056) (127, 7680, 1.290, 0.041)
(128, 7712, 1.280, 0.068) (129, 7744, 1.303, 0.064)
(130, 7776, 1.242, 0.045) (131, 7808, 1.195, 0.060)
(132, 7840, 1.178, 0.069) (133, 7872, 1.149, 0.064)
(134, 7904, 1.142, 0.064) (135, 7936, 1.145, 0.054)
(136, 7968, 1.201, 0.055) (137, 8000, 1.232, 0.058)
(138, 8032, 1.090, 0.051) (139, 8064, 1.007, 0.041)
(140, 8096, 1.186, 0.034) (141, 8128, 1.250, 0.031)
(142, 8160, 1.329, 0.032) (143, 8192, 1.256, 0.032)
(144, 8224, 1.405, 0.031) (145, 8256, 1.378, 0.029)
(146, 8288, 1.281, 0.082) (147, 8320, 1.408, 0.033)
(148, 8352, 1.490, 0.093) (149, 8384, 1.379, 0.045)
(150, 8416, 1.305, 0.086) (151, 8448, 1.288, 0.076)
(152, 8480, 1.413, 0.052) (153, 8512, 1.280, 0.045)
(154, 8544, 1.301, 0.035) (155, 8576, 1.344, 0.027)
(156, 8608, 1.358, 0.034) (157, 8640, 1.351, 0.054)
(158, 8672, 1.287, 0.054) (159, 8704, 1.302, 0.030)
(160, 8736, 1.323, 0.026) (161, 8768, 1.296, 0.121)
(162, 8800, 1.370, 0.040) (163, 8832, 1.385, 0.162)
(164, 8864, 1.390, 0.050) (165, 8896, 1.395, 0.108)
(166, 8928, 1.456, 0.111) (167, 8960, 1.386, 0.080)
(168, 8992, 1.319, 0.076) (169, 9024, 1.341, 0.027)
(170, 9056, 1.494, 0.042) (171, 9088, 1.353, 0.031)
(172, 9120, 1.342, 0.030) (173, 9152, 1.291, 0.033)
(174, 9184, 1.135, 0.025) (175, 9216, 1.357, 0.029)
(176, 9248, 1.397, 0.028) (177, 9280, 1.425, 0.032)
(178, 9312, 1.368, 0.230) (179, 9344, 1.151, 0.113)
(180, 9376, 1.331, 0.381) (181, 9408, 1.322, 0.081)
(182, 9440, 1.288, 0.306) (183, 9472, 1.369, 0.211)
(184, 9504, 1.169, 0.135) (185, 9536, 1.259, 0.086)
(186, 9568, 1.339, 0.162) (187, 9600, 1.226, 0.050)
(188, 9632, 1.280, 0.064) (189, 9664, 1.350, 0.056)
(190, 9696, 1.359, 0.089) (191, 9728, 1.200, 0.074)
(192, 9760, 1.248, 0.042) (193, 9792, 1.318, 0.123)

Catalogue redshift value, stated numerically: 0.556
